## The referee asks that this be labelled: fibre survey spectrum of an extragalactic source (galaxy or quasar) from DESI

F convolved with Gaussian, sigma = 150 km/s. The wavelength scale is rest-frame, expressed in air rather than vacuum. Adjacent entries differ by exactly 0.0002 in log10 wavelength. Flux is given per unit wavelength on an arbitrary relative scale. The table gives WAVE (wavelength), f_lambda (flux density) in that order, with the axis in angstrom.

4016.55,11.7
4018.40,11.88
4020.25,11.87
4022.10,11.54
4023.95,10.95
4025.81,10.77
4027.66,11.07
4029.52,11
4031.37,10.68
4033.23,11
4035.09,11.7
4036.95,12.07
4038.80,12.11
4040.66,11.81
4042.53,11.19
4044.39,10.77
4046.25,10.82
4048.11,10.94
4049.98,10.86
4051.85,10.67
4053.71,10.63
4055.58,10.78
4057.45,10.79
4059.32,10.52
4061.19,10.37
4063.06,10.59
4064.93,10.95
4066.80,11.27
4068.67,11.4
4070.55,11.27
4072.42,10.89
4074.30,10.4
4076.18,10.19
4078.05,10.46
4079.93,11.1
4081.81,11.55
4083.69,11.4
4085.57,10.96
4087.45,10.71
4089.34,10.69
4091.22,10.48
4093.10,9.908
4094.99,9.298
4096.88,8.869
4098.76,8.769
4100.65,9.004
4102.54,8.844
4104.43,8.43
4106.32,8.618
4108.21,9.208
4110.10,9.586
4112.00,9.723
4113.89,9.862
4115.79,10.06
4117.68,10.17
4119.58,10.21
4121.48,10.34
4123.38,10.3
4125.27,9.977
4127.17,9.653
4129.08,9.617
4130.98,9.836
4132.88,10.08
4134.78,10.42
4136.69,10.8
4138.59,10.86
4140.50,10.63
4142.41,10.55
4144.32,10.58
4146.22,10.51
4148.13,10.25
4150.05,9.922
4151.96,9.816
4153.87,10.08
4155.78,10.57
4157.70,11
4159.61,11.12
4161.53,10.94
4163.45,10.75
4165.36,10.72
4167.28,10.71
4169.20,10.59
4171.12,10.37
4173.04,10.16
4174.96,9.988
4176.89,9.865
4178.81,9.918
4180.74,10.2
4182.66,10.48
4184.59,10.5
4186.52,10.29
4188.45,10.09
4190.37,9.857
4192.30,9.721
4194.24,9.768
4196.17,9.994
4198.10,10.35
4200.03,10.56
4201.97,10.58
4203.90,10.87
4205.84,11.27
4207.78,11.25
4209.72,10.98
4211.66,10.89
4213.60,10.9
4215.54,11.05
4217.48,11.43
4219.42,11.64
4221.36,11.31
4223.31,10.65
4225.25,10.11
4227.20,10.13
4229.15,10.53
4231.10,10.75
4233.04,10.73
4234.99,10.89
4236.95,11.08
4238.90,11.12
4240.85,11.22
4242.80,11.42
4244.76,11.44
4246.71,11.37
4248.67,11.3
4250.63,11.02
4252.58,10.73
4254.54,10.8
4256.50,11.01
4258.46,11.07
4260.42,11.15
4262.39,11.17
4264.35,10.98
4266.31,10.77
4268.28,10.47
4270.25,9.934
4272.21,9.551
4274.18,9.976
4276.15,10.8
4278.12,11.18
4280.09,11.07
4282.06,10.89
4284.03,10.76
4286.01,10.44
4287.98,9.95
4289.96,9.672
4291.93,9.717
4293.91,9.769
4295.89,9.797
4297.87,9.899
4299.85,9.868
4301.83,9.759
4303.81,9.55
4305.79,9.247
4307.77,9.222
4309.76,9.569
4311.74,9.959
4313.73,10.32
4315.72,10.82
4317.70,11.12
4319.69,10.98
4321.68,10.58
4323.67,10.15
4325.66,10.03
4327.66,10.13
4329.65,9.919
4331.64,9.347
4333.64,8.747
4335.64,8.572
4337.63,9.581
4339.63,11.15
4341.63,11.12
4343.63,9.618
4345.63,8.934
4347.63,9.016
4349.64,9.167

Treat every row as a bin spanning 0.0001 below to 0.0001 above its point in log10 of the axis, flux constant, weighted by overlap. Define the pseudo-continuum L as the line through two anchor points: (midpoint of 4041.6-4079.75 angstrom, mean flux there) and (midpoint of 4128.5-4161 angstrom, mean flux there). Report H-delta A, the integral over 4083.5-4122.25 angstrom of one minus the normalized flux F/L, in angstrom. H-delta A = 3.17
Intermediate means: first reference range 10.8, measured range 9.73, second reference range 10.4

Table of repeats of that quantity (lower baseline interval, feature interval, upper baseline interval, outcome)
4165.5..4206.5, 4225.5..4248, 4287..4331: -1.7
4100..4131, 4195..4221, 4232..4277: -1.1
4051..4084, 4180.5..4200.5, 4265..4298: 0.7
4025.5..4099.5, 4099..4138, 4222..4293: 3.8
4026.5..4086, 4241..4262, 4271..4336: -1.8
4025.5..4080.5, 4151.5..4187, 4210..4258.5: 1.8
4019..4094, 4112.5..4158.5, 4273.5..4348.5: 1.9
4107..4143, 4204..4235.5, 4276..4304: -2.3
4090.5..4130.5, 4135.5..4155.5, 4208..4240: -0.9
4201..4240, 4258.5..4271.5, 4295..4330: -0.3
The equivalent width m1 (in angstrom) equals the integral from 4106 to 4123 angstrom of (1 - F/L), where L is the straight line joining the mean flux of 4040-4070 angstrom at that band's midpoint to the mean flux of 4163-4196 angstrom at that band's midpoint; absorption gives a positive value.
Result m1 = 1.2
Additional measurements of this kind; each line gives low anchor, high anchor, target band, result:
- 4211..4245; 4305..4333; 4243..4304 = -0.1 angstrom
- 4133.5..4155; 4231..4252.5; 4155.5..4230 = 1.3 angstrom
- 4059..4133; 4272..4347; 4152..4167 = -0.9 angstrom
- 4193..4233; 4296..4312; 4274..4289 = -1.1 angstrom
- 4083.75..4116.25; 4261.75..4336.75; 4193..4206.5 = -0.8 angstrom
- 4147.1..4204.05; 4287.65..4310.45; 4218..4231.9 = -1.0 angstrom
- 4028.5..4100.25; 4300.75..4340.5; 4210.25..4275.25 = -4.3 angstrom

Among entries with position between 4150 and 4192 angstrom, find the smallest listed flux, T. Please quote 9.816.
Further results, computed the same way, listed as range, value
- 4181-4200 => 9.721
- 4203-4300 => 9.551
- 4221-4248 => 10.11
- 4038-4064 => 10.37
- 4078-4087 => 10.46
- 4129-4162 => 9.617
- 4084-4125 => 8.43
